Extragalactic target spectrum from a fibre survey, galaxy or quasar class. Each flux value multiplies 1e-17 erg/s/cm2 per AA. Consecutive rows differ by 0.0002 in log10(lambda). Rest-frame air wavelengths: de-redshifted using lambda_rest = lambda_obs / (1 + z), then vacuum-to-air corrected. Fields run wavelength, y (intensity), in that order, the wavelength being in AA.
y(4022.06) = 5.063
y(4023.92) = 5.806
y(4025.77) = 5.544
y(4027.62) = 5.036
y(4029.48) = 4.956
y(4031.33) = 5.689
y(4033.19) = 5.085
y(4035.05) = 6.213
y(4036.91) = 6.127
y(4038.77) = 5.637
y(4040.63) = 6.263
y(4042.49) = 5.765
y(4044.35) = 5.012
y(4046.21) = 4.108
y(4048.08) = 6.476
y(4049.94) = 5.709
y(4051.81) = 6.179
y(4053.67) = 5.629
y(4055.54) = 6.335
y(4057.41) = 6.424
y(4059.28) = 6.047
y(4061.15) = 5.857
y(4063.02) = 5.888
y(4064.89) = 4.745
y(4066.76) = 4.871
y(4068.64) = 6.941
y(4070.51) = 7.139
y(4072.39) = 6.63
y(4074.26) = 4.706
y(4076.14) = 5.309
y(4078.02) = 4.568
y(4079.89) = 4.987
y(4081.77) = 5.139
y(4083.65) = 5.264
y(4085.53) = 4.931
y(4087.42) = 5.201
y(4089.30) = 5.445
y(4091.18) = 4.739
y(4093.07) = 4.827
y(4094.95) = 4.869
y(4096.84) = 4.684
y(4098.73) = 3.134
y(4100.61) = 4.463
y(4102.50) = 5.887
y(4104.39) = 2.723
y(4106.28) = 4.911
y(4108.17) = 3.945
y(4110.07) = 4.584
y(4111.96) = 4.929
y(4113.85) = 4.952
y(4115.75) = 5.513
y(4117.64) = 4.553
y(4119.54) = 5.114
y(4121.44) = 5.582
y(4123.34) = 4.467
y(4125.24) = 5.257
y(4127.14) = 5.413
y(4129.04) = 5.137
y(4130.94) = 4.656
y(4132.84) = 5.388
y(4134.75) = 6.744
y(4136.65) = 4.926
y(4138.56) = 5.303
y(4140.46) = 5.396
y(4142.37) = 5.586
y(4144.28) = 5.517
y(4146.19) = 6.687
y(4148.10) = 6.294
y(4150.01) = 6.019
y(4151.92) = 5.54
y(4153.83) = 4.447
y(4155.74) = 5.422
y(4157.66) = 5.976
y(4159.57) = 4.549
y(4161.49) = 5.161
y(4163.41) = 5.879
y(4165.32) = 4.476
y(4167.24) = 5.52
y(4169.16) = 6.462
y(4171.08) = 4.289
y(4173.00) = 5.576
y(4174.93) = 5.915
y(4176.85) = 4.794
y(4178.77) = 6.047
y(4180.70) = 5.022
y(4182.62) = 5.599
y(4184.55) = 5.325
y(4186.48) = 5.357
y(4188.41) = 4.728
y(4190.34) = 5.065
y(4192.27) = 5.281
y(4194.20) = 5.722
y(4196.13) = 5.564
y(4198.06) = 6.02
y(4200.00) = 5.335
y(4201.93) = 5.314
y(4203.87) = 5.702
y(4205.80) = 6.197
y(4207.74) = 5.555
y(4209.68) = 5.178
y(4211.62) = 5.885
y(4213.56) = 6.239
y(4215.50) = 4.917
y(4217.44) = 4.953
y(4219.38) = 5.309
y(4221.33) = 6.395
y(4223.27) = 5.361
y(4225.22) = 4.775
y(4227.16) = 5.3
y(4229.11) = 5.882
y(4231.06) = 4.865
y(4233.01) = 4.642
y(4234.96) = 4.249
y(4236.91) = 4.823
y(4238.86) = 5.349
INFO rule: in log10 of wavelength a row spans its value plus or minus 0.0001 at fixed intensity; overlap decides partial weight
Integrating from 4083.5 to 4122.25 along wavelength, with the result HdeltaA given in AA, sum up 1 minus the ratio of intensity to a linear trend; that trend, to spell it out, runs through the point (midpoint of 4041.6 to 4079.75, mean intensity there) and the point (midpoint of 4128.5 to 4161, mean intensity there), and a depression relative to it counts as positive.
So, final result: 5.82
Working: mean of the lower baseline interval 5.7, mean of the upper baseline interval 5.51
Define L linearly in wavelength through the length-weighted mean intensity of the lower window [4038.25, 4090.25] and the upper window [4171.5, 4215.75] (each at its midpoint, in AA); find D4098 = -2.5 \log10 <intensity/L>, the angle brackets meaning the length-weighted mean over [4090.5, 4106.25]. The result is 0.25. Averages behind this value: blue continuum 5.61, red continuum 5.49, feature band 4.44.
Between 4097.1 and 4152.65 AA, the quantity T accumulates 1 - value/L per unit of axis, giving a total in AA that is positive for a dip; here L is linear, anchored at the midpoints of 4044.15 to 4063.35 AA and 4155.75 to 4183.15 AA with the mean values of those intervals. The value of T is 4.18 AA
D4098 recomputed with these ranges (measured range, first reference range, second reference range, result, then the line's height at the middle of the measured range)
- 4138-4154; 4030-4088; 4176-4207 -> -0.04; 5.51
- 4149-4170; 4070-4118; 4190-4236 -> -0.05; 5.18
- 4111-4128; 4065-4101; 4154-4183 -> 0.03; 5.24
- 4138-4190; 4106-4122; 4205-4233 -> -0.06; 5.15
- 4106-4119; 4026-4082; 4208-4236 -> 0.16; 5.53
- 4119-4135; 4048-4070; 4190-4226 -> 0.10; 5.74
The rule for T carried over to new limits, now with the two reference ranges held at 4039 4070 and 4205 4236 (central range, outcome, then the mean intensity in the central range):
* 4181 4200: 0.1 AA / 5.39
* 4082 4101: 3.0 AA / 4.78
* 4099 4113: 3.0 AA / 4.43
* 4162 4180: 0.2 AA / 5.43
